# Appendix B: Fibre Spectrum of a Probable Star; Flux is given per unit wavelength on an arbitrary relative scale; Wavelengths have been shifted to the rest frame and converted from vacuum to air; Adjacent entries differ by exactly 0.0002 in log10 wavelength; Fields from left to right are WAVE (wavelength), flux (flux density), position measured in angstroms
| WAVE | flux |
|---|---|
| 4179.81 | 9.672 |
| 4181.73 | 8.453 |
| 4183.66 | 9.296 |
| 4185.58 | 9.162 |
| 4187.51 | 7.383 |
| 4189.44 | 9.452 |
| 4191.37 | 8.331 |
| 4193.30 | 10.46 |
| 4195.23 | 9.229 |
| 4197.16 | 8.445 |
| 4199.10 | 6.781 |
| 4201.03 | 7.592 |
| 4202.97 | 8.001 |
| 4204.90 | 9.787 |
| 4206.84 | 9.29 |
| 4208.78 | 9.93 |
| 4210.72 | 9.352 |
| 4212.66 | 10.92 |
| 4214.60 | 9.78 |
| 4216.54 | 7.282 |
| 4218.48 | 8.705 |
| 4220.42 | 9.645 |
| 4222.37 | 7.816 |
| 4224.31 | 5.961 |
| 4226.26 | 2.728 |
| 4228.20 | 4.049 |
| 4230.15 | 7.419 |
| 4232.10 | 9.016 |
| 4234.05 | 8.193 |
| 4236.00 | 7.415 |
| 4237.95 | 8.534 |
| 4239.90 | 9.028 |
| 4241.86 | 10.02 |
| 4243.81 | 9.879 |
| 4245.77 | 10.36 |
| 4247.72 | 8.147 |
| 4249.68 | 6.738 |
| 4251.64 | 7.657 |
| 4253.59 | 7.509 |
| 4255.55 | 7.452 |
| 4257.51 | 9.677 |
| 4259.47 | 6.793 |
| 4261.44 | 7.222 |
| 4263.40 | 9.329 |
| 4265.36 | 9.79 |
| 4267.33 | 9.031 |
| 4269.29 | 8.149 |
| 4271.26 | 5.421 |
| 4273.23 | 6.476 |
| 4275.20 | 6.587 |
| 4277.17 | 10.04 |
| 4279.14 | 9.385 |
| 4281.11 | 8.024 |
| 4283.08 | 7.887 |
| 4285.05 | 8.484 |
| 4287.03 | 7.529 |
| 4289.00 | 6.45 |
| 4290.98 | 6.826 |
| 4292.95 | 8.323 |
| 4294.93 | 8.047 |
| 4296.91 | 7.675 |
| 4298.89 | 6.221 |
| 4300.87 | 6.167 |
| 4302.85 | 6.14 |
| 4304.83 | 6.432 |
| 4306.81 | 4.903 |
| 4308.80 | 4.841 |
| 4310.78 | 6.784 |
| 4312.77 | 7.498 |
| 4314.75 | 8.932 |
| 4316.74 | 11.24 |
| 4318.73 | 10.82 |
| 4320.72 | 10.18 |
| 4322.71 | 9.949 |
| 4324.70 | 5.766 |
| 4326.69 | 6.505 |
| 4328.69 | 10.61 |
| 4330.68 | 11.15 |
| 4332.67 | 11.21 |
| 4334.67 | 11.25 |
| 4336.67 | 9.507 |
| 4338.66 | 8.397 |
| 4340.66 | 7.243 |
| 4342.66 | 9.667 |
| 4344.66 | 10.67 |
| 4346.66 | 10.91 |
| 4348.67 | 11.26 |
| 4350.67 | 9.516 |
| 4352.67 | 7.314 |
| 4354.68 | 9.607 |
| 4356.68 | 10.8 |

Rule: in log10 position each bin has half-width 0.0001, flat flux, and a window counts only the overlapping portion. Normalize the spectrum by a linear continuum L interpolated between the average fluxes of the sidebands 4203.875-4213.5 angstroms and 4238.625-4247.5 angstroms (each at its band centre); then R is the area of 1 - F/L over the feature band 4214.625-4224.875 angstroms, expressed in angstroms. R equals 1.72 angstroms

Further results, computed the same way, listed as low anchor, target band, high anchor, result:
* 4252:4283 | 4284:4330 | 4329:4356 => 6.75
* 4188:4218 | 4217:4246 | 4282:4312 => 1.54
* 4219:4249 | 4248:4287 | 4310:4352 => 2.13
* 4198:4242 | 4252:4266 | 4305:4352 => 0.41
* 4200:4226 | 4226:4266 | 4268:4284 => 0.61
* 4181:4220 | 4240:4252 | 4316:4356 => 0.35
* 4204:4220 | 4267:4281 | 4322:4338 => 2.38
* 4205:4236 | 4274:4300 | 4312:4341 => 3.24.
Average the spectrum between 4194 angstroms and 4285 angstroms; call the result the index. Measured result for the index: 8.19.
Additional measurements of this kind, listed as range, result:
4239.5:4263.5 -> 8.4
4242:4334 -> 8.08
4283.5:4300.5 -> 7.41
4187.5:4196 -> 9.14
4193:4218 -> 8.94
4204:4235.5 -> 8.1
